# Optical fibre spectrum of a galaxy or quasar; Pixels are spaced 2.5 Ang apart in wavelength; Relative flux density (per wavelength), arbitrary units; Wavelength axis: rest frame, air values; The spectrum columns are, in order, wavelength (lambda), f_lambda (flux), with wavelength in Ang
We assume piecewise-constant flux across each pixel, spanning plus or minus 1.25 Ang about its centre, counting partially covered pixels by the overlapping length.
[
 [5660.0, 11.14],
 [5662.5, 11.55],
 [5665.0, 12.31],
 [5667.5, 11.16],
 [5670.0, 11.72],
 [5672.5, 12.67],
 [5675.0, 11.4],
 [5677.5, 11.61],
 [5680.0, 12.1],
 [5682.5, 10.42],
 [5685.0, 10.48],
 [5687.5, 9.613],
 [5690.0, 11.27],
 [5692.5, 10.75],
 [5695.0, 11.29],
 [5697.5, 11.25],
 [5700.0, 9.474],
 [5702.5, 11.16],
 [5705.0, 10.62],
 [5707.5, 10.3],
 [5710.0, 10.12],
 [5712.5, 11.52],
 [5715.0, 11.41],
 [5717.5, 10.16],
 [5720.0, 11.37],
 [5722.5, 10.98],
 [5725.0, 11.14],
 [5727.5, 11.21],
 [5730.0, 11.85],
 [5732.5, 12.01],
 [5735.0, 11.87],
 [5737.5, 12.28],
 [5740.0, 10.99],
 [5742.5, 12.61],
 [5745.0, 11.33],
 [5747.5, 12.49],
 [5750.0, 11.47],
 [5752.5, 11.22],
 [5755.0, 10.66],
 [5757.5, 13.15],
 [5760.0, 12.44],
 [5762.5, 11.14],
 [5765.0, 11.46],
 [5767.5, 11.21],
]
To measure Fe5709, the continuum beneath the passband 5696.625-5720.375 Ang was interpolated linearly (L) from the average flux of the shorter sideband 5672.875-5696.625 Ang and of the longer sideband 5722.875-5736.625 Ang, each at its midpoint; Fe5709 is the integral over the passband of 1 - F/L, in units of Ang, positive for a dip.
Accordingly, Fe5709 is 1.3 Ang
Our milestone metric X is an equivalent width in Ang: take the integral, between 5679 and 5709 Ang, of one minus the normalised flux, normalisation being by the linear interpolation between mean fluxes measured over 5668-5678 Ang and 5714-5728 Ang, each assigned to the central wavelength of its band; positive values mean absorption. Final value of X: 2.0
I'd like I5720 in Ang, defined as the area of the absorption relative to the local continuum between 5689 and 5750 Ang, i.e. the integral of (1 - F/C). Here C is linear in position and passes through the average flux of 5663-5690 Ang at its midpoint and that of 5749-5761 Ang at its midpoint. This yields 1.9 Ang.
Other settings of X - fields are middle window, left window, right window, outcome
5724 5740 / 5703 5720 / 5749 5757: -0.9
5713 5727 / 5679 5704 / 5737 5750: 0.4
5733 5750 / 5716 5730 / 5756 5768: -0.7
